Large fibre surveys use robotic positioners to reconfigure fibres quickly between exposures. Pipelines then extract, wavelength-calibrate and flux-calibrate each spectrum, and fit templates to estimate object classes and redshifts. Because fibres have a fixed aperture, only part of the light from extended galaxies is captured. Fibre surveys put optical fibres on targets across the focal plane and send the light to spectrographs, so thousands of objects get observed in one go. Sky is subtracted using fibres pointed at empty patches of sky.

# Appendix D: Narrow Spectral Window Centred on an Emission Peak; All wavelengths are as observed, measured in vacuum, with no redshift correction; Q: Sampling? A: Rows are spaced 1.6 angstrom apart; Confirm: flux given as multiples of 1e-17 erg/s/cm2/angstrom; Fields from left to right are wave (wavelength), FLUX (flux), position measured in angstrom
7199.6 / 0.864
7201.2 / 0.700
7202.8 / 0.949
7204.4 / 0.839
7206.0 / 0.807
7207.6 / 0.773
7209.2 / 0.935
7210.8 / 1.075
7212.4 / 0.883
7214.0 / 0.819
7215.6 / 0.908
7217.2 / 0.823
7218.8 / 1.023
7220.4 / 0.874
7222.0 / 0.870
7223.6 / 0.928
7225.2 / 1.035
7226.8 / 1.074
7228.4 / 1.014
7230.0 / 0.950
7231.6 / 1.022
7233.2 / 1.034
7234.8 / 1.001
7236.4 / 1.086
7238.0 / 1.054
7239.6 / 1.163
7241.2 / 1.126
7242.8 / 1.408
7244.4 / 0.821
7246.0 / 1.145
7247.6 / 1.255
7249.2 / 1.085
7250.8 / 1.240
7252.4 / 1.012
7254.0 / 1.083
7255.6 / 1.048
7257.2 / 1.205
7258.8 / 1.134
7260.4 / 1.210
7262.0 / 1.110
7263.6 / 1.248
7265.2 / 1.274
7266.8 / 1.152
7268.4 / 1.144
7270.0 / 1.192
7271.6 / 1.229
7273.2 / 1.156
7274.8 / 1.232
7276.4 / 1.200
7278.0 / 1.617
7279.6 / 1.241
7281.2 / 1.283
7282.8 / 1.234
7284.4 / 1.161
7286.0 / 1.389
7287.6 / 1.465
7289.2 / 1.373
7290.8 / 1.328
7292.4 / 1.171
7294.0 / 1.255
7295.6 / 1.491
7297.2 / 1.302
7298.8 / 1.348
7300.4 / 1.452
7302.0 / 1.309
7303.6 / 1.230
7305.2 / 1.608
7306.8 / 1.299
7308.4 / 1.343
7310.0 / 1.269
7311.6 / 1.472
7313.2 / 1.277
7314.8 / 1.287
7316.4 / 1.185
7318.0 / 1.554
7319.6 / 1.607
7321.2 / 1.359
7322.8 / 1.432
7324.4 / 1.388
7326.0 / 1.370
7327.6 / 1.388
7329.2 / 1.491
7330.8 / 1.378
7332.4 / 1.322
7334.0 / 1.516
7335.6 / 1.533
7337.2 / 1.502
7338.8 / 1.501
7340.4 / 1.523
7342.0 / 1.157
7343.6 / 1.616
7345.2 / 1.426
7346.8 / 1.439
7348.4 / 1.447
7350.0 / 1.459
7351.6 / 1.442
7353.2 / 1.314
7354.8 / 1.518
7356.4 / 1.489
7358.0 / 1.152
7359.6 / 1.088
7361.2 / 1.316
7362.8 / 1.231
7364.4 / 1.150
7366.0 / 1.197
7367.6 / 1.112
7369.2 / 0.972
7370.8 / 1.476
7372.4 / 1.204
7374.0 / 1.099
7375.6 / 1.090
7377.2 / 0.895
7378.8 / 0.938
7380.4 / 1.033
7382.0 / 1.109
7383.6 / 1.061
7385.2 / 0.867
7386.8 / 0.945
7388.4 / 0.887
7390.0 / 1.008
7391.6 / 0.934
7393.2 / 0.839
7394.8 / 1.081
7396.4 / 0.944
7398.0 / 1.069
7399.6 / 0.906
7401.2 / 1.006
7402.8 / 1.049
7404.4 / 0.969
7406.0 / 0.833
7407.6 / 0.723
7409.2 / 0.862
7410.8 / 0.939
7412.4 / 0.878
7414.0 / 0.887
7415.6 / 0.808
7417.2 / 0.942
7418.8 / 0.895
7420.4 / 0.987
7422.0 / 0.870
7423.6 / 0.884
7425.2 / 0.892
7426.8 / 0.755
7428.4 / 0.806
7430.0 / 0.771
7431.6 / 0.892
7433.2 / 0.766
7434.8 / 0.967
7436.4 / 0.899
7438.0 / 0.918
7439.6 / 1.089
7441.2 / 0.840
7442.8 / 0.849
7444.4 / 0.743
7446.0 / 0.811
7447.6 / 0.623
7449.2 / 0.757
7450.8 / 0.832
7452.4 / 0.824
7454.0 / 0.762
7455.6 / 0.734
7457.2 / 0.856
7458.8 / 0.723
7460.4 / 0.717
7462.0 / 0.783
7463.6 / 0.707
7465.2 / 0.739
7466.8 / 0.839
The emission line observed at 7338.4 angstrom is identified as C III]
